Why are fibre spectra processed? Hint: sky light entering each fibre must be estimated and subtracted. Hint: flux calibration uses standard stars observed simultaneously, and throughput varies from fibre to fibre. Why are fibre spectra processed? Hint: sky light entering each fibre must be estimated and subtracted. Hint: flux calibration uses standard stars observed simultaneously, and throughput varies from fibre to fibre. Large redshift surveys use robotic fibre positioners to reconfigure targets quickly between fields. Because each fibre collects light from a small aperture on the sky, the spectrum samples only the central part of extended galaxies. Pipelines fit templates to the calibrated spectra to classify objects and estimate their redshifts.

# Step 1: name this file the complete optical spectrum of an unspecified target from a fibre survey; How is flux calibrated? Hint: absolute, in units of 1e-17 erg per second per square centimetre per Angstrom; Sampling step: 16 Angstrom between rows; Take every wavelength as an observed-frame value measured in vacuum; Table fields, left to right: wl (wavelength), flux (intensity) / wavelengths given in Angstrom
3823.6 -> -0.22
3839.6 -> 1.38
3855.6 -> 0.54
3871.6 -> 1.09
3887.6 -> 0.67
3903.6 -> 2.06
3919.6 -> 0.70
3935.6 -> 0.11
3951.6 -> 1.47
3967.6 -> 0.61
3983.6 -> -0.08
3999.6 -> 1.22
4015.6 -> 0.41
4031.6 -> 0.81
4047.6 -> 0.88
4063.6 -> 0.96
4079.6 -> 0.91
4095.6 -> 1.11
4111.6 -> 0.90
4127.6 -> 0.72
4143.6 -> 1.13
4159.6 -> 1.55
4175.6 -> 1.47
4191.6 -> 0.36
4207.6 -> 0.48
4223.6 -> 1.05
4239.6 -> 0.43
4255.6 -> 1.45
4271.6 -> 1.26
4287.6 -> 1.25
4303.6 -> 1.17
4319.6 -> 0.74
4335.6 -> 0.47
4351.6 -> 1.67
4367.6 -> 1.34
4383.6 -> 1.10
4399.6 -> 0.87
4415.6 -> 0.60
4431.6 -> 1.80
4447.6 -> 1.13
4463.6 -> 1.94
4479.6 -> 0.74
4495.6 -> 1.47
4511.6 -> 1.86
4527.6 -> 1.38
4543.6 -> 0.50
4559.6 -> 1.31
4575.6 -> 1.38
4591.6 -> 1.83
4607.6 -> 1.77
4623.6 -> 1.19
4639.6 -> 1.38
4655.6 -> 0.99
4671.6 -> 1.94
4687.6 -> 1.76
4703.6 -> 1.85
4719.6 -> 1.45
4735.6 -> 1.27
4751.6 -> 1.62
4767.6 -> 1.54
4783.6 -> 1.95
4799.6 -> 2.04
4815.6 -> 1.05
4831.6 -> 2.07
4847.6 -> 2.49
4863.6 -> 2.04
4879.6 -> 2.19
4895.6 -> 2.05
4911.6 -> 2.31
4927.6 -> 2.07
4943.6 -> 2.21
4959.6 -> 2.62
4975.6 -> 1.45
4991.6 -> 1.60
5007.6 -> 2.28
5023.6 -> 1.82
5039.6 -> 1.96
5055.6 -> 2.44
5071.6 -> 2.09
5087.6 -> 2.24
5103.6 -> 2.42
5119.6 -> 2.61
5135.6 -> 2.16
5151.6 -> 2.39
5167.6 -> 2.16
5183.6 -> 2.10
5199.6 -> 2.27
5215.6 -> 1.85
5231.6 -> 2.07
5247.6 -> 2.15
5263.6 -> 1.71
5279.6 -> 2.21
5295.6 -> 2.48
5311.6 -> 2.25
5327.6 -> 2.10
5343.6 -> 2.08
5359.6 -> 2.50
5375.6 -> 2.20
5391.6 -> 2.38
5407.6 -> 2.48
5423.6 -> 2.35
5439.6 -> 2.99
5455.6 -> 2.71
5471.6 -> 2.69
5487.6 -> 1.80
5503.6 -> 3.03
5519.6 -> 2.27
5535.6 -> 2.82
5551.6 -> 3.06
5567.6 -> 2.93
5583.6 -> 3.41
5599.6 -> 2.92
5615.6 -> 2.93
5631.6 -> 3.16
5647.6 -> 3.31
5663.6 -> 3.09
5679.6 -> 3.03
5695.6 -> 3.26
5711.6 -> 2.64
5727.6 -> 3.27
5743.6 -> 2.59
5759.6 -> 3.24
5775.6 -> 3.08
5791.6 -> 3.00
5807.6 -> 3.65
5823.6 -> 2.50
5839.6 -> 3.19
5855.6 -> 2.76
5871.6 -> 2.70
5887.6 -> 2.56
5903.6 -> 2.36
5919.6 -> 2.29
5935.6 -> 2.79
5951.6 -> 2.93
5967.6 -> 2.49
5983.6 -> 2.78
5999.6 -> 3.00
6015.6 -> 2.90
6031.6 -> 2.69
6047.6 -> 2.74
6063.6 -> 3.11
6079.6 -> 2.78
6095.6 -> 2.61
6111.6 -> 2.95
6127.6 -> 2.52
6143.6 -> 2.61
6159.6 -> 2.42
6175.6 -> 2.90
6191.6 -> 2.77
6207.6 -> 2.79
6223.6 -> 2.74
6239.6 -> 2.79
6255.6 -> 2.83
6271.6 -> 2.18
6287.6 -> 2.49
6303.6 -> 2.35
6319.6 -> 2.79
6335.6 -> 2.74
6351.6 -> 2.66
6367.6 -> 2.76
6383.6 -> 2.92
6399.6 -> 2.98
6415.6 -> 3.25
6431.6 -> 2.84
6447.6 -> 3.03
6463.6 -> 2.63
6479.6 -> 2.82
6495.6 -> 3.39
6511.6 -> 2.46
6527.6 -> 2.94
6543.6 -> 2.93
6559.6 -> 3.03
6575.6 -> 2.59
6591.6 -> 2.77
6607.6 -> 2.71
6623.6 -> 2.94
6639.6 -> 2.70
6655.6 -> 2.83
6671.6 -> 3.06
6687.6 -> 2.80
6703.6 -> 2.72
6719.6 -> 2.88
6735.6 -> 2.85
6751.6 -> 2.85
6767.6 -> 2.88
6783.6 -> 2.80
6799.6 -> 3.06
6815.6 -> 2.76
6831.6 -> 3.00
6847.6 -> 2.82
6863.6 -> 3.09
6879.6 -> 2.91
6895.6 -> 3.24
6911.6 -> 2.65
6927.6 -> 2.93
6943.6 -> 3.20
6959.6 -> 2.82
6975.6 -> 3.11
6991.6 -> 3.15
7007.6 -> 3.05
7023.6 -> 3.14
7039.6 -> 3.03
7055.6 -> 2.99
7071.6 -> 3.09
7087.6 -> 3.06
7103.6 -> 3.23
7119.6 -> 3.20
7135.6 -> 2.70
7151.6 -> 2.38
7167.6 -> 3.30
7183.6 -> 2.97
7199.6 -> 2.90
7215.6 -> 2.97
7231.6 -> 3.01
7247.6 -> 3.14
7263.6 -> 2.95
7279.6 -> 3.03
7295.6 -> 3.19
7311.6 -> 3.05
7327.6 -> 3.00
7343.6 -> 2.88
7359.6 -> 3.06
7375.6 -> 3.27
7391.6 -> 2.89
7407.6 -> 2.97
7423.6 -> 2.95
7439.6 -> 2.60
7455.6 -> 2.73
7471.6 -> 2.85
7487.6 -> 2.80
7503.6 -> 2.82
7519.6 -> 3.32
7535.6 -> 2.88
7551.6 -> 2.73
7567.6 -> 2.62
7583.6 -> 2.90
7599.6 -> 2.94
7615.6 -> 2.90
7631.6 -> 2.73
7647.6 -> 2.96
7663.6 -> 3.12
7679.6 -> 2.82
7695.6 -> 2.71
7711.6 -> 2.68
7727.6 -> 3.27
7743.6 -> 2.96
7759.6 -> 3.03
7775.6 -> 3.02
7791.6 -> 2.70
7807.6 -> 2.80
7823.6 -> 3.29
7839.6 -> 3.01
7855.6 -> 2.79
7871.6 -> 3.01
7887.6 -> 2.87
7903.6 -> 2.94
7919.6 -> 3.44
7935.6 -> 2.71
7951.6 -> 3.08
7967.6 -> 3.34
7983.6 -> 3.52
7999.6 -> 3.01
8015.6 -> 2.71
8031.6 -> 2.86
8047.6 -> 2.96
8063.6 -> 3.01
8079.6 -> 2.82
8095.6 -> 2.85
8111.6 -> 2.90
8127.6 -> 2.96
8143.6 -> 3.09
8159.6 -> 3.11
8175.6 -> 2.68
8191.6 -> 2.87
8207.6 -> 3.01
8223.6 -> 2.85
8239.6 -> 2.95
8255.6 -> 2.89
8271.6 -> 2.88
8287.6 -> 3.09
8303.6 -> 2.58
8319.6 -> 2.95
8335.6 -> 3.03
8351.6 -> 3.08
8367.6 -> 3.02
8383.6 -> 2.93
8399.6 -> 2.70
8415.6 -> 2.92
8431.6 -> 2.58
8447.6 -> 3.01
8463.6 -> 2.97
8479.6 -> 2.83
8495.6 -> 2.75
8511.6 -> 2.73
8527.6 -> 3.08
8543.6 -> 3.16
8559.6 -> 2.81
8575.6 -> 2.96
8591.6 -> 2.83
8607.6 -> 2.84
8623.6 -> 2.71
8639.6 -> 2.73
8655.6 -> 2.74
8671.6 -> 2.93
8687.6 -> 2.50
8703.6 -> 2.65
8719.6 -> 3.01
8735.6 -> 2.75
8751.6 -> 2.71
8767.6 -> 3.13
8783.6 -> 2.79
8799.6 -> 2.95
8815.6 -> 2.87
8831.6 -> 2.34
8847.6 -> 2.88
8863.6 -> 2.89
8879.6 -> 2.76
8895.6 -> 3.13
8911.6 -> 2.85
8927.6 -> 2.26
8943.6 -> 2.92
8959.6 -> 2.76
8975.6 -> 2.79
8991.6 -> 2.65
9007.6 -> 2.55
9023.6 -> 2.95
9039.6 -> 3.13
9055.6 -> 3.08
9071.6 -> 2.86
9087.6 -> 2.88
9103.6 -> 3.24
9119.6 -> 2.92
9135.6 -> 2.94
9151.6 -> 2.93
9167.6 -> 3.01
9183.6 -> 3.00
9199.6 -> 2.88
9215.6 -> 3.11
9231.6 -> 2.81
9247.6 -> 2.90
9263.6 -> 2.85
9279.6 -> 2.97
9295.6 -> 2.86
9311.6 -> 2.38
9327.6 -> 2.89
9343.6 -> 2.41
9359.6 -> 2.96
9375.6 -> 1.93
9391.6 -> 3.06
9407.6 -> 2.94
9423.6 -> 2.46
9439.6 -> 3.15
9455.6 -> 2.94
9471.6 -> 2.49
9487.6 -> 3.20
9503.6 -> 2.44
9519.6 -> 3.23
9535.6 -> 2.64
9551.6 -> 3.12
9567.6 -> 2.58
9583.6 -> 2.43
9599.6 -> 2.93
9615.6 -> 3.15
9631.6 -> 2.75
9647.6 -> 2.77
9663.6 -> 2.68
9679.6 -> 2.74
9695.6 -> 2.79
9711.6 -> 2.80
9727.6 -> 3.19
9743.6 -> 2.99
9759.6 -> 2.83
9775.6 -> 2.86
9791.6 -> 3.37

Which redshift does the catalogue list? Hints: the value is 0.212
